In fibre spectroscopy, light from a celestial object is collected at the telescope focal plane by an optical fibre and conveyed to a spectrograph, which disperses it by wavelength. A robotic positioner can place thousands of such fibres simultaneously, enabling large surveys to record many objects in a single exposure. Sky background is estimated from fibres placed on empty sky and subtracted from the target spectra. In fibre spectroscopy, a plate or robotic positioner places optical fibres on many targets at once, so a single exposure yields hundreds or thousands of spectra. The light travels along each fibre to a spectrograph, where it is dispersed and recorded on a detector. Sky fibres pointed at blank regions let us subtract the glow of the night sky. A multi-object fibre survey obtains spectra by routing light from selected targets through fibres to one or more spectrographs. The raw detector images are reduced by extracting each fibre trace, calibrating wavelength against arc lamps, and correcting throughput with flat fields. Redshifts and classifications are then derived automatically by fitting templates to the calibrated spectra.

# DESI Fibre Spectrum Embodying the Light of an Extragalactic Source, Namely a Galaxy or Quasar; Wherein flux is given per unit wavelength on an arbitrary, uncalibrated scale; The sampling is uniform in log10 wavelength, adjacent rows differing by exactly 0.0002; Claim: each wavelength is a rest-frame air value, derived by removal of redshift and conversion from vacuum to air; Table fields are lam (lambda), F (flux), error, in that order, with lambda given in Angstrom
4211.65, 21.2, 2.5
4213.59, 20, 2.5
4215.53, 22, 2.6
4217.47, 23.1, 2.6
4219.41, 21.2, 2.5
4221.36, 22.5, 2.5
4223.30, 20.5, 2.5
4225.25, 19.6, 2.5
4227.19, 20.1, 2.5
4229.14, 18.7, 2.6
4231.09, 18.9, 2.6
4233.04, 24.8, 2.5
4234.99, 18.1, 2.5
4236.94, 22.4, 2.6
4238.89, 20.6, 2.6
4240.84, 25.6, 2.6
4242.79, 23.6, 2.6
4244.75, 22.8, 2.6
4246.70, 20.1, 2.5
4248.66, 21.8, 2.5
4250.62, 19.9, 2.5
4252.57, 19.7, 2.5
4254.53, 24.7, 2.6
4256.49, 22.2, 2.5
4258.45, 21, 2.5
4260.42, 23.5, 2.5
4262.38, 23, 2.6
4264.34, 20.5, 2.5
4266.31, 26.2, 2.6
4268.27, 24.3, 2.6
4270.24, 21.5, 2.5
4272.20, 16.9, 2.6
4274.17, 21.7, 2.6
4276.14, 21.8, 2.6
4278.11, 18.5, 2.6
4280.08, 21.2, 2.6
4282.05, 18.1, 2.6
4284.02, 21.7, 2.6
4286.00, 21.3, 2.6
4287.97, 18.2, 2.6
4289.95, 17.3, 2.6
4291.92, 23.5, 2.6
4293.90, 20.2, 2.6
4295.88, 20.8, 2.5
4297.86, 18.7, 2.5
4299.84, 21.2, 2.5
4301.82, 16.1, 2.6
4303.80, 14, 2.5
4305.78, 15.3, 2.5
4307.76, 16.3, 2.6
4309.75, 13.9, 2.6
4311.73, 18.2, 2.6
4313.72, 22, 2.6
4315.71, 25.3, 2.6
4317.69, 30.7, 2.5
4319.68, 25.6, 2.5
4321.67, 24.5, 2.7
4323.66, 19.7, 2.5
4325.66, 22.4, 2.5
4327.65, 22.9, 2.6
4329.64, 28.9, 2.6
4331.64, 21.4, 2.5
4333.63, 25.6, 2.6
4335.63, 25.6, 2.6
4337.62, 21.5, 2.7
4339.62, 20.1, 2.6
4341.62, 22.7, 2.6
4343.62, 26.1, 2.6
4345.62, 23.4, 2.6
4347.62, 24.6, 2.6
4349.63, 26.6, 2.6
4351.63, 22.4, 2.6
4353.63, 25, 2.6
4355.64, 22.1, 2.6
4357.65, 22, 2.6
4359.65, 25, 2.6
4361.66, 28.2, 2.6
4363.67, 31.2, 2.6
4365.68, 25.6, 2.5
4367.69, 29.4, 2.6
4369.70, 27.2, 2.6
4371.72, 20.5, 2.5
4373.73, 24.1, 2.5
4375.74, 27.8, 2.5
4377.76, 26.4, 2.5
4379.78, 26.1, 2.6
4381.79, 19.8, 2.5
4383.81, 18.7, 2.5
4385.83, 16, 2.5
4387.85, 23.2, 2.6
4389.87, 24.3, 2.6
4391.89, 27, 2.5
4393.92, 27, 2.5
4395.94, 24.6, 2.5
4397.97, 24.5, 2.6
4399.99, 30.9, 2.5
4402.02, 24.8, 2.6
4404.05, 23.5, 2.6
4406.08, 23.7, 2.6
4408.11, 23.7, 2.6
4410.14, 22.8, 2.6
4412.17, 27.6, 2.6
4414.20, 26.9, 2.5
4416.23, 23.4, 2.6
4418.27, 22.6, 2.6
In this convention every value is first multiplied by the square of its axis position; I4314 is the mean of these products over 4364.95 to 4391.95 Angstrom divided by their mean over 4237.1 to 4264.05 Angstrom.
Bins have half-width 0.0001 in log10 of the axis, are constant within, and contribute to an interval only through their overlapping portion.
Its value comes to 1.14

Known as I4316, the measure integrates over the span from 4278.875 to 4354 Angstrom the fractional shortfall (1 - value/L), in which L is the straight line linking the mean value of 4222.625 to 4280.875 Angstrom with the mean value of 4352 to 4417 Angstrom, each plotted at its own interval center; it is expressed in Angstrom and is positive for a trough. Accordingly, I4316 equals 4.8 Angstrom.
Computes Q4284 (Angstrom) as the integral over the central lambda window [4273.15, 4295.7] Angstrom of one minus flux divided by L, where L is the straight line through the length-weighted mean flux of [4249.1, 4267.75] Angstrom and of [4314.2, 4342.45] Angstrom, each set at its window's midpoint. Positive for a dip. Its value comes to 2.6 Angstrom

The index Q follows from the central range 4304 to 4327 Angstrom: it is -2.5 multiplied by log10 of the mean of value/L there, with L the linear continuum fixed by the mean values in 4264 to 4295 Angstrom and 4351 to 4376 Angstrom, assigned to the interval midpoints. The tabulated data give 0.09 mag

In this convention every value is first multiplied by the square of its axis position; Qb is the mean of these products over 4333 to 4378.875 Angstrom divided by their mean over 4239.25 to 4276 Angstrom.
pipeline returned 1.2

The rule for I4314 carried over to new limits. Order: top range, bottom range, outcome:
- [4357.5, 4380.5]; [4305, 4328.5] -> 1.25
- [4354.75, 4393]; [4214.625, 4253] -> 1.22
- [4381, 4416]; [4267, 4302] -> 1.25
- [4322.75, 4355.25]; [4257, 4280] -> 1.13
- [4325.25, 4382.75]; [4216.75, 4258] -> 1.21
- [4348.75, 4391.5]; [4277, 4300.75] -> 1.26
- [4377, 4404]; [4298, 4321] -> 1.25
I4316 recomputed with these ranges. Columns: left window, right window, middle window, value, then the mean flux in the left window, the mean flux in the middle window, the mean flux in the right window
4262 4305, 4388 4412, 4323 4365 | -2.57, 20.2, 24.2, 25.2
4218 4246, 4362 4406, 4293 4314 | 4.84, 21.4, 17.7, 24.9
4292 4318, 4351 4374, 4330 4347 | -0.57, 19.3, 23.5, 25.3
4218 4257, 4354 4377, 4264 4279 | 0.70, 21.4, 21.5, 25.7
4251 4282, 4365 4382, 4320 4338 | 0.09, 21.6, 23.8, 25.5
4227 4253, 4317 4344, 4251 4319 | 6.05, 21.3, 20.6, 24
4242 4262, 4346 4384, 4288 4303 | 2.33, 21.9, 19.5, 25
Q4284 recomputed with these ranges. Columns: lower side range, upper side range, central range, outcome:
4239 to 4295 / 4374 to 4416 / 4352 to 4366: -1.1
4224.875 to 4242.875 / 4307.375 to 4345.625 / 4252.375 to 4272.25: -0.7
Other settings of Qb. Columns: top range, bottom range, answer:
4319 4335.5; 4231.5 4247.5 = 1.12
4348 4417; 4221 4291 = 1.24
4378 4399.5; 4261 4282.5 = 1.16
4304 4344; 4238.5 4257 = 1.04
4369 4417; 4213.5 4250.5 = 1.23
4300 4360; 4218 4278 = 1.07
